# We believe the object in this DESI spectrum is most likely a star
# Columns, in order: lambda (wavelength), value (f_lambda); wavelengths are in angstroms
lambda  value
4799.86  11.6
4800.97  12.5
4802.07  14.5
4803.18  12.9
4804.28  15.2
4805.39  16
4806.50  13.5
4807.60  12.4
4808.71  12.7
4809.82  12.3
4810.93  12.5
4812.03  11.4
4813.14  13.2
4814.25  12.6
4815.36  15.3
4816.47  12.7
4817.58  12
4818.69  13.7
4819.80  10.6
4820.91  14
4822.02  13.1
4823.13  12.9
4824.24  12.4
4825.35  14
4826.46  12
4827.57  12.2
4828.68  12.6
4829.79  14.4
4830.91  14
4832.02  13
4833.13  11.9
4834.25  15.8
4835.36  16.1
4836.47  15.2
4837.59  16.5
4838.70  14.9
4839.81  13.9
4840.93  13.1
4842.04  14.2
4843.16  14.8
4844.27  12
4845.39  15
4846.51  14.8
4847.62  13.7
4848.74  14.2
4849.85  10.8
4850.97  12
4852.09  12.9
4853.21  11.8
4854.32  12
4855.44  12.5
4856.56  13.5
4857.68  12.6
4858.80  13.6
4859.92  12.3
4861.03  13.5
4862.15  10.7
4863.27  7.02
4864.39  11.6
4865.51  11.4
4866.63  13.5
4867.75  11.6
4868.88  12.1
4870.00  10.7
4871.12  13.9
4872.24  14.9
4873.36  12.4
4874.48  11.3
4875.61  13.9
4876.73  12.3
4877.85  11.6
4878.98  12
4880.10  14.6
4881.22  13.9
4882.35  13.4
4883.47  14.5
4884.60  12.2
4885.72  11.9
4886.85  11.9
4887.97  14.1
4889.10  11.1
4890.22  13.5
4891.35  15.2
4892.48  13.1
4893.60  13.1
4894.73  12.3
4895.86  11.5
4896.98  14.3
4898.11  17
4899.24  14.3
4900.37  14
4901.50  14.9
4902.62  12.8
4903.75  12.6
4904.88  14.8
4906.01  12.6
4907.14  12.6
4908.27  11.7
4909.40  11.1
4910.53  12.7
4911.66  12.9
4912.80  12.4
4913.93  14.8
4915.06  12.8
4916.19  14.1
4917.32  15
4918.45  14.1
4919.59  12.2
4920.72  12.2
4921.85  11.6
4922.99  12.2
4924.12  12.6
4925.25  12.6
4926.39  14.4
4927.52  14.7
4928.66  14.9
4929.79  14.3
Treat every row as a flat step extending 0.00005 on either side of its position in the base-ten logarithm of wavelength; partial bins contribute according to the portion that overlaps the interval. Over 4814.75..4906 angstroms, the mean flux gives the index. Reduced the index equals 13.1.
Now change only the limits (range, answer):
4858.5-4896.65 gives 12.6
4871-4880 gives 12.8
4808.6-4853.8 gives 13.4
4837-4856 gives 13.5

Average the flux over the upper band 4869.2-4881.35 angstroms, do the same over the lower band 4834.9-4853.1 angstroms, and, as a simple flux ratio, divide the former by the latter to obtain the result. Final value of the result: 0.9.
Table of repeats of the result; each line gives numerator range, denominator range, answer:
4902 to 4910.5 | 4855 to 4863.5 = 1.04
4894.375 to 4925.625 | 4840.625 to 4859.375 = 1.00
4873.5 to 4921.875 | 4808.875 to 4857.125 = 0.99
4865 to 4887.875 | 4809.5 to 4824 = 1.00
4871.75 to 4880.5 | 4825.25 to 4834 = 0.98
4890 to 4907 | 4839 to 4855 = 1.03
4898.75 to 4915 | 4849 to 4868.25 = 1.09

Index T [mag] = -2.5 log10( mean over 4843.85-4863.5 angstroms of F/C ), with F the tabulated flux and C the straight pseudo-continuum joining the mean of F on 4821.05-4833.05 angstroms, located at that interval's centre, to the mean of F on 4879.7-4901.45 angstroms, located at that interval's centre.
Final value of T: 0.05 mag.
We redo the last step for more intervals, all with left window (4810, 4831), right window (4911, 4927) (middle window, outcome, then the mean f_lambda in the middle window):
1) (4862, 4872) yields 0.13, 11.5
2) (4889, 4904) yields -0.05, 13.7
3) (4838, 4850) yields -0.08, 13.9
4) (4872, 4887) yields 0.01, 12.9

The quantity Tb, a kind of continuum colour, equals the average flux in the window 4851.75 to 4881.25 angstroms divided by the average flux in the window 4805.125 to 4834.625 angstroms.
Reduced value 0.9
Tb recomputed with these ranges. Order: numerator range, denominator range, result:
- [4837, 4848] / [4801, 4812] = 1.07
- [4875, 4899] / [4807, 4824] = 1.04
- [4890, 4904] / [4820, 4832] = 1.05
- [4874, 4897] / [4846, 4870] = 1.05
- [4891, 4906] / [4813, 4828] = 1.07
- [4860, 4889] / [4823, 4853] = 0.91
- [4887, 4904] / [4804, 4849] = 1.00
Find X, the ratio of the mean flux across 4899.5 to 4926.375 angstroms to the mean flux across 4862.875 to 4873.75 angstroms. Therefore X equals 1.09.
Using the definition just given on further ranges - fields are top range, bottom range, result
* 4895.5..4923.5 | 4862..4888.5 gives 1.07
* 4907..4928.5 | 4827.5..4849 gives 0.92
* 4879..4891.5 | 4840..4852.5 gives 0.98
